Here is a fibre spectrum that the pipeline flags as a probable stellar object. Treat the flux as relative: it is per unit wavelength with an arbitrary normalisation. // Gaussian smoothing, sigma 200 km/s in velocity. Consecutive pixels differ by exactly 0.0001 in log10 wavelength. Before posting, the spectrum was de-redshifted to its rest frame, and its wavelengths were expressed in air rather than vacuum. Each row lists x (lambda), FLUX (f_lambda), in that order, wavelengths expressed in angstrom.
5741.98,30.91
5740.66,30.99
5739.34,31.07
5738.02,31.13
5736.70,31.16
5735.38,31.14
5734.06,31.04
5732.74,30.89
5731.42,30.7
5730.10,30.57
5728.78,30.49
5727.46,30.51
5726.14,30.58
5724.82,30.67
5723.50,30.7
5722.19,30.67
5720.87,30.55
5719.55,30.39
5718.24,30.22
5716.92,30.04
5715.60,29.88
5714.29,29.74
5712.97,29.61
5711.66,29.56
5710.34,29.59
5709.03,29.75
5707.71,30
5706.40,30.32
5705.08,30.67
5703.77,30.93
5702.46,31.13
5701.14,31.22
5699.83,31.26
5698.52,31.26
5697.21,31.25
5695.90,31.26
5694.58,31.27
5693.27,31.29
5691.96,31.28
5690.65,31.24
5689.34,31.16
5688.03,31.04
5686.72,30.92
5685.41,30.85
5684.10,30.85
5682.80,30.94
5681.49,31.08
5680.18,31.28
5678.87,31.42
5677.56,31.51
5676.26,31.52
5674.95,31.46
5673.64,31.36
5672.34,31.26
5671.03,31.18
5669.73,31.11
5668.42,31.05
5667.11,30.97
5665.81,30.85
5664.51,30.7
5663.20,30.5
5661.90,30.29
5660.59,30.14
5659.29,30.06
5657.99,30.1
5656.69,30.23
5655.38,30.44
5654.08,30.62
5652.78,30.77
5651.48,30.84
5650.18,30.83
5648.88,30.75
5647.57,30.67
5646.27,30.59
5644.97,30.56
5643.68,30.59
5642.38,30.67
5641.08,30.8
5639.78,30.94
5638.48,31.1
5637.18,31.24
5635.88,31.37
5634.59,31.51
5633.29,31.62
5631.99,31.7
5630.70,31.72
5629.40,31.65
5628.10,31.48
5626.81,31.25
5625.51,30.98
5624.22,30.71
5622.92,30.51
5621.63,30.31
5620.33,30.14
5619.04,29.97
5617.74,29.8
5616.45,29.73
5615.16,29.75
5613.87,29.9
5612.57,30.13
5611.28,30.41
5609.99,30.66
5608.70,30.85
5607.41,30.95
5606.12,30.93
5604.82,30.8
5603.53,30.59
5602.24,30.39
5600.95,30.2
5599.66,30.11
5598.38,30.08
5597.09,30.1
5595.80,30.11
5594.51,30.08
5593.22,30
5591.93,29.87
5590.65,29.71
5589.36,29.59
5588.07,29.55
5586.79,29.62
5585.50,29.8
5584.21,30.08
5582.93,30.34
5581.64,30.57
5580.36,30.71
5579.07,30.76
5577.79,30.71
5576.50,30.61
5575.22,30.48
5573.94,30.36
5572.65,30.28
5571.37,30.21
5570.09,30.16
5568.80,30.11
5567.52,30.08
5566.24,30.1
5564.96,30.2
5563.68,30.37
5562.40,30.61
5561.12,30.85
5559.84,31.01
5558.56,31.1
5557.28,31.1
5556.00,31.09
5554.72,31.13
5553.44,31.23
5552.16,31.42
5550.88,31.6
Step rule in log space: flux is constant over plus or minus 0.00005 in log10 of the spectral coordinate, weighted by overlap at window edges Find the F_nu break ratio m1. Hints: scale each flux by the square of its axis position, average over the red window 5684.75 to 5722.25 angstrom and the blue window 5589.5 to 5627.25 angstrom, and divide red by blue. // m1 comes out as 1.05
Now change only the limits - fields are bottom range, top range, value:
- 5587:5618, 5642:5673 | 1.04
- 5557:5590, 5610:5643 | 1.03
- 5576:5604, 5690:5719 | 1.06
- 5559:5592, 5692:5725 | 1.06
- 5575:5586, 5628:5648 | 1.04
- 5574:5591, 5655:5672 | 1.04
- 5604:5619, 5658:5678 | 1.04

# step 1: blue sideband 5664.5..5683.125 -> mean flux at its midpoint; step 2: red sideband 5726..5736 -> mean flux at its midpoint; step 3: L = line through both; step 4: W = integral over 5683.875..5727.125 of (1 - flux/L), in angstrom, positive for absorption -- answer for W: 0.4 angstrom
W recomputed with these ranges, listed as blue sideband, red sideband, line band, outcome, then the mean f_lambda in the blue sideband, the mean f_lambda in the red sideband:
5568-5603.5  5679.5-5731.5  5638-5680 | -0.5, 30.2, 30.7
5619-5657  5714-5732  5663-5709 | -0.6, 30.9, 30.4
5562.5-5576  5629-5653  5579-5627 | 0.6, 30.3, 31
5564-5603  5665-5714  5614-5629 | 0.0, 30.2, 30.9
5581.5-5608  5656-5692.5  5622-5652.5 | -0.5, 30.1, 30.9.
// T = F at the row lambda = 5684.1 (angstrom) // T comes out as 30.85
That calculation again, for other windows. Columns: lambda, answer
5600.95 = 30.2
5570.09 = 30.16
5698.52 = 31.26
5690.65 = 31.24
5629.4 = 31.65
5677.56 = 31.51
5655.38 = 30.44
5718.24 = 30.22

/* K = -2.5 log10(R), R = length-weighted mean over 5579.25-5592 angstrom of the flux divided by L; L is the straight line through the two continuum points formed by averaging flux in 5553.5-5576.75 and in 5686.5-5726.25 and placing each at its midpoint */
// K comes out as 0.02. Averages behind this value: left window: 30.6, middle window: 30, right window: 30.6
